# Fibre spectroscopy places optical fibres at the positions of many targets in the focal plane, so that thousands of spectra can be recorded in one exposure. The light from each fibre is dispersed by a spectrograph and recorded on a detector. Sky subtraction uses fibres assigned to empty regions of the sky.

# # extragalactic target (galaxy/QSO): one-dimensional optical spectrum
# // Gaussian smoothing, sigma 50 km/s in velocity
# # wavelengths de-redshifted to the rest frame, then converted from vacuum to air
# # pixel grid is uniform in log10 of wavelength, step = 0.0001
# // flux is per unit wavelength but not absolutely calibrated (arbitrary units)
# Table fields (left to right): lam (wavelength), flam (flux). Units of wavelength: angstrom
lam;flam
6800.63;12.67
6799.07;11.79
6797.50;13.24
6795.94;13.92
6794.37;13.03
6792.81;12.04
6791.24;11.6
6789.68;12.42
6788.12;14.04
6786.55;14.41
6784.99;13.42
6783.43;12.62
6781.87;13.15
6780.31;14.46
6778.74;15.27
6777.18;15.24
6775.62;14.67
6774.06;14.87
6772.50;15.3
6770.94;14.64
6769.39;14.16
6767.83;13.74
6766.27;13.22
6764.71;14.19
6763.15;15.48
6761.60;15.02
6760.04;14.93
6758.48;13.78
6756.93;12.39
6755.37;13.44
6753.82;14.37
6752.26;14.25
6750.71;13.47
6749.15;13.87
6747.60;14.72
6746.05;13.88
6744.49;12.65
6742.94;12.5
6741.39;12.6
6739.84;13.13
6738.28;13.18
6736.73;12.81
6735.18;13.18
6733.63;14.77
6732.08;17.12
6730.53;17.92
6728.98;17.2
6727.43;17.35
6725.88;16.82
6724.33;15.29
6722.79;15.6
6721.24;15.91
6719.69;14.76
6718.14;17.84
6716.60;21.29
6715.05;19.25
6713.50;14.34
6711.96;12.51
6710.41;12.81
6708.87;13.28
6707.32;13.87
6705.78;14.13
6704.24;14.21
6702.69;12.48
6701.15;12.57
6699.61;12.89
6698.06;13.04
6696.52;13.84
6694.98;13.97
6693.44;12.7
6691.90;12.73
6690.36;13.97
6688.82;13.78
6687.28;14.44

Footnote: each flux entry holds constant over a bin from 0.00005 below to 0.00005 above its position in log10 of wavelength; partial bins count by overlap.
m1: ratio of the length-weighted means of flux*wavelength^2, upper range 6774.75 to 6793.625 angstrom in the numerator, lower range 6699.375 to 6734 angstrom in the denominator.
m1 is 0.9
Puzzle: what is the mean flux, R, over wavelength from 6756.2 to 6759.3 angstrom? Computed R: 13.1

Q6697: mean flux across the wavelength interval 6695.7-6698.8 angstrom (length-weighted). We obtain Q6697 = 13.5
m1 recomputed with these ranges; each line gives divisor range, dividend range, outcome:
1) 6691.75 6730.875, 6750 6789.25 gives 0.96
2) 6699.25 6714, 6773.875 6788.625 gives 1.09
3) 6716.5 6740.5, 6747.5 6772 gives 0.90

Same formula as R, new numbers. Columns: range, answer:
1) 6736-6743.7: 12.8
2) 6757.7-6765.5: 14.7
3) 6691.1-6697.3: 13.3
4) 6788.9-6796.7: 12.6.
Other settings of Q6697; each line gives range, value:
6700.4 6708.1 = 13.5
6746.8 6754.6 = 14.1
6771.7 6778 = 15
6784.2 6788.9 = 14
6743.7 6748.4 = 13.8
